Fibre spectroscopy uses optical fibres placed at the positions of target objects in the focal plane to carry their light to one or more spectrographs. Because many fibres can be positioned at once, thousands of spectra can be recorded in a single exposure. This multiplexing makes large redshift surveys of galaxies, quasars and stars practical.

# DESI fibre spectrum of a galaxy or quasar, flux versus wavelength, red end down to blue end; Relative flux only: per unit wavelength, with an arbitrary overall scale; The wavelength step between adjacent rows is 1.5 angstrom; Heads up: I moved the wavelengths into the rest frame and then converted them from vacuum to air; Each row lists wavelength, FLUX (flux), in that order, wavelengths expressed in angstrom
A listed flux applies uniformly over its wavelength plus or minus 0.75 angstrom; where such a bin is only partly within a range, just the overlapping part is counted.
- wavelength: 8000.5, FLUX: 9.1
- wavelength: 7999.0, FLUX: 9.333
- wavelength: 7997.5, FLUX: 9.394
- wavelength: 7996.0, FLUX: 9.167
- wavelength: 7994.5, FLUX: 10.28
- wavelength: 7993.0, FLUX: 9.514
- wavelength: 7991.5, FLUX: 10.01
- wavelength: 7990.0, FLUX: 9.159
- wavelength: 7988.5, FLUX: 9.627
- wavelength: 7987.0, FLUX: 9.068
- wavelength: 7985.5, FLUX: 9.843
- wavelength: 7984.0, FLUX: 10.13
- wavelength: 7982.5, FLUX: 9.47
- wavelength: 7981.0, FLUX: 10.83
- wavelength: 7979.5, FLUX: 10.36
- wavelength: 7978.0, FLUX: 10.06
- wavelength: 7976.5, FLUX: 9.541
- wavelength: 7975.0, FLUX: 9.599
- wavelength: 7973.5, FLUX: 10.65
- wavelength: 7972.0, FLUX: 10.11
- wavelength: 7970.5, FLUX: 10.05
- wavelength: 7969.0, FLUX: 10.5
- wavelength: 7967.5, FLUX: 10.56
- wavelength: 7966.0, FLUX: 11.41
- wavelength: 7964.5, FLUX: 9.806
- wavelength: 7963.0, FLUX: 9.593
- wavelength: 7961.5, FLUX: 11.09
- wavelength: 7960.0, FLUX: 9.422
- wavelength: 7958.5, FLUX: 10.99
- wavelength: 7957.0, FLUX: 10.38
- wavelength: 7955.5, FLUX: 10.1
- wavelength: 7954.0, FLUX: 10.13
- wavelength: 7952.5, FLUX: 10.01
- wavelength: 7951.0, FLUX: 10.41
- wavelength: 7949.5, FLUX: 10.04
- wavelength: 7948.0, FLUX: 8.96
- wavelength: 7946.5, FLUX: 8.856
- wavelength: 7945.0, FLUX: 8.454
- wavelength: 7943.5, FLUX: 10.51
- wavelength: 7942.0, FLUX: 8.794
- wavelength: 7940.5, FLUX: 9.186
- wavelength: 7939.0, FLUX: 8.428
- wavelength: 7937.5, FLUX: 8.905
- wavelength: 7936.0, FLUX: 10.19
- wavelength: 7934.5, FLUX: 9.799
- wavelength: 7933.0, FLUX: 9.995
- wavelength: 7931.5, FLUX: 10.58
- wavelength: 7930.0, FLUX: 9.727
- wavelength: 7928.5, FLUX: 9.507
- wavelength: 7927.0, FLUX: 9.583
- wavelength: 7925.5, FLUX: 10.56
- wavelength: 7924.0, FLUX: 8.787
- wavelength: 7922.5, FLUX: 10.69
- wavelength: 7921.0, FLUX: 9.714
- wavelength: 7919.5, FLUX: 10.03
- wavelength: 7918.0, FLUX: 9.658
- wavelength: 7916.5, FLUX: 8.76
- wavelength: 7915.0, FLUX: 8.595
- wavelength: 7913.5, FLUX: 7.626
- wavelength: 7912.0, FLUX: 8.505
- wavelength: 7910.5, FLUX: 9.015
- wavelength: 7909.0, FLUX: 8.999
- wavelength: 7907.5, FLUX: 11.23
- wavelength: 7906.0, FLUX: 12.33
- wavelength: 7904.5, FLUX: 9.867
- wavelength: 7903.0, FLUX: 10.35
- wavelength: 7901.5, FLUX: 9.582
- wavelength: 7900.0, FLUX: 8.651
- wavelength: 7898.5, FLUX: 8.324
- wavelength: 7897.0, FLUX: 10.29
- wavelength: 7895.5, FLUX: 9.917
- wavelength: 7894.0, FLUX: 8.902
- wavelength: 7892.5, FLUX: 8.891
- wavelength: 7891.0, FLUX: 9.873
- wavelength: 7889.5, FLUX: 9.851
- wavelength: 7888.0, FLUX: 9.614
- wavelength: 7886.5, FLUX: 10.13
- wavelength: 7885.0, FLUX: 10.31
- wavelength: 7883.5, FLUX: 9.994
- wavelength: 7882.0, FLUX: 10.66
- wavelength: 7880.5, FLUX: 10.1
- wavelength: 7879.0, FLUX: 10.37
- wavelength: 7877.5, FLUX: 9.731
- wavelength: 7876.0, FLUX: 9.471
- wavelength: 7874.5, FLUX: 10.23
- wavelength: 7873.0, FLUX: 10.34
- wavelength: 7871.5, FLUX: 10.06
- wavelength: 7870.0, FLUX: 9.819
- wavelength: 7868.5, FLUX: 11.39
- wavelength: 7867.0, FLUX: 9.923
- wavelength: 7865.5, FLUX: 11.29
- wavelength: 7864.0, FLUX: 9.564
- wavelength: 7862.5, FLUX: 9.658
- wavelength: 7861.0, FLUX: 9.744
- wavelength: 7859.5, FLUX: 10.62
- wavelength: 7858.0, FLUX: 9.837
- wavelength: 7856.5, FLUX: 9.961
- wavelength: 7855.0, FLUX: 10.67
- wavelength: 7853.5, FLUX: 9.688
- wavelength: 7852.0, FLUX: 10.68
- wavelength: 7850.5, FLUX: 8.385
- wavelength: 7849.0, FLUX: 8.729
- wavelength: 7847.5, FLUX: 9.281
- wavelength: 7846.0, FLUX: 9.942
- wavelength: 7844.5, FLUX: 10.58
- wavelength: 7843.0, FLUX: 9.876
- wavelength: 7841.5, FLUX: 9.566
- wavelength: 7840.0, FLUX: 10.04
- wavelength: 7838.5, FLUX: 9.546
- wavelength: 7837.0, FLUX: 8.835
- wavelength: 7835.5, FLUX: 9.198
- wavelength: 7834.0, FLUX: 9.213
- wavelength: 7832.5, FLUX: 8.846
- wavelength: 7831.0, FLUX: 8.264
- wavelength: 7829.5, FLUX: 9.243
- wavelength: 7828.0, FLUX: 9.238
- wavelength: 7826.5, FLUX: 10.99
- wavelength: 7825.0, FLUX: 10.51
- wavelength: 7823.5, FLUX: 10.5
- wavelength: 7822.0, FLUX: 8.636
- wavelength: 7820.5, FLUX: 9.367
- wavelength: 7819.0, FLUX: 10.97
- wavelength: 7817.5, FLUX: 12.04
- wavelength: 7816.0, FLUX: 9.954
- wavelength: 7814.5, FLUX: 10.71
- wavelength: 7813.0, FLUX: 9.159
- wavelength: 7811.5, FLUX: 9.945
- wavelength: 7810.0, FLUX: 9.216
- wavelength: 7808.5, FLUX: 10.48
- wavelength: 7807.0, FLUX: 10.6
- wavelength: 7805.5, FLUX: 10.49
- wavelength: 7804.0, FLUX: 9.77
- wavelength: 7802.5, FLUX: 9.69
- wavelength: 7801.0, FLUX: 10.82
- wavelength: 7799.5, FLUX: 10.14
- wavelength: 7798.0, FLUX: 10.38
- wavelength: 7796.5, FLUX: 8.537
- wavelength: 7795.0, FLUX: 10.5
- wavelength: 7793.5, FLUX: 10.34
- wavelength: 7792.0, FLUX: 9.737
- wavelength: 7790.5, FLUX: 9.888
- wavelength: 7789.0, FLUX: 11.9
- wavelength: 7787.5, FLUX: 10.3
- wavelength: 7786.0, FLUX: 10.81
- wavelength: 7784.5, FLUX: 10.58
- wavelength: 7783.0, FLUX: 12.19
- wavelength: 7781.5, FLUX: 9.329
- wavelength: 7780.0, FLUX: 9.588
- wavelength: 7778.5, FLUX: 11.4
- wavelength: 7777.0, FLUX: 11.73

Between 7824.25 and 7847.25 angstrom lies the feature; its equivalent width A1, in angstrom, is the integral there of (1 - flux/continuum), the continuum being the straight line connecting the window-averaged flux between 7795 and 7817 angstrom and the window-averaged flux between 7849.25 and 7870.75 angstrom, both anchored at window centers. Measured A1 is 1.1 angstrom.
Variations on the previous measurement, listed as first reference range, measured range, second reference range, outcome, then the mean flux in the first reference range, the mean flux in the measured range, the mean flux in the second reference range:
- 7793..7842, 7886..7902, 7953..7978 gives 1.0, 9.87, 9.44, 10.2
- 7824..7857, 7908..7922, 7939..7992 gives 1.0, 9.61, 9.06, 9.91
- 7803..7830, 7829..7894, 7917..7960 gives 1.1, 10.1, 9.81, 9.74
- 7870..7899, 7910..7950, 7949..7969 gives 3.0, 9.86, 9.39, 10.3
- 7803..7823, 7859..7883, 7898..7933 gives -0.9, 10.1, 10.2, 9.61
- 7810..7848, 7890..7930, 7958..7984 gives 1.9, 9.77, 9.55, 10.2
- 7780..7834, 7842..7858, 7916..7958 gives 0.3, 10.1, 9.78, 9.68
